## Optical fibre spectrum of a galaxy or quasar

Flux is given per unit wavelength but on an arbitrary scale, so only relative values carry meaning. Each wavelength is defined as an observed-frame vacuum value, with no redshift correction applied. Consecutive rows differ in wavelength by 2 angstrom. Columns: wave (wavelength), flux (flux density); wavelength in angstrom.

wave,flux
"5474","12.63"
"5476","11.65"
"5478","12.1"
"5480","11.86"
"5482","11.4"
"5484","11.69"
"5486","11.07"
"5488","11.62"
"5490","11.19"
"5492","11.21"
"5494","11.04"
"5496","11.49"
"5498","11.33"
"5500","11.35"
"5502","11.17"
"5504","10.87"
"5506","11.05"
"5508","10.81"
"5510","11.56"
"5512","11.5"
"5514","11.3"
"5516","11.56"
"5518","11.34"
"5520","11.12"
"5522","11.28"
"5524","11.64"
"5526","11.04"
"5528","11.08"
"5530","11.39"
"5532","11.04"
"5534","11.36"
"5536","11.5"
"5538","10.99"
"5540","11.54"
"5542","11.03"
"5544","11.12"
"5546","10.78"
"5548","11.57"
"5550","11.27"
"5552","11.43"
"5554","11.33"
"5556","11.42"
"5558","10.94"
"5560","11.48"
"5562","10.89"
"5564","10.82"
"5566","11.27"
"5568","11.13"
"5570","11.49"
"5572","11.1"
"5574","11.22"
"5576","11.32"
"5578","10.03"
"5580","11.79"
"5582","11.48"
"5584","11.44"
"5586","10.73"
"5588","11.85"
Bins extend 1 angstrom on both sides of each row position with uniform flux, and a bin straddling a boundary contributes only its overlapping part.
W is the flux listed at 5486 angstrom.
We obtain 11.07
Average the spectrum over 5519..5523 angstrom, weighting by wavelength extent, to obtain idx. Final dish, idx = 11.2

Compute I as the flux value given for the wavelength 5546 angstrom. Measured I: 10.78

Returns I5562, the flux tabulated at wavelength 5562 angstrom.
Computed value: 10.89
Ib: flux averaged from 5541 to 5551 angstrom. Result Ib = 11.2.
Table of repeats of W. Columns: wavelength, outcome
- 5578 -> 10.03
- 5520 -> 11.12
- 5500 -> 11.35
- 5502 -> 11.17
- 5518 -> 11.34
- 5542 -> 11.03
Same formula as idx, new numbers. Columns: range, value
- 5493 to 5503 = 11.3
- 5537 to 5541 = 11.3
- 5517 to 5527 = 11.3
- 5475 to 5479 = 11.9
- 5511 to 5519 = 11.4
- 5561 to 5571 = 11.1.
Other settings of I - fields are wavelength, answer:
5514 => 11.3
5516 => 11.56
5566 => 11.27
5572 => 11.1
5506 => 11.05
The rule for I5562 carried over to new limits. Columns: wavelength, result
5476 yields 11.65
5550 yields 11.27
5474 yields 12.63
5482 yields 11.4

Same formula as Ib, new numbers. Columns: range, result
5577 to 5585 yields 11.2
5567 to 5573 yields 11.2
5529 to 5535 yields 11.3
